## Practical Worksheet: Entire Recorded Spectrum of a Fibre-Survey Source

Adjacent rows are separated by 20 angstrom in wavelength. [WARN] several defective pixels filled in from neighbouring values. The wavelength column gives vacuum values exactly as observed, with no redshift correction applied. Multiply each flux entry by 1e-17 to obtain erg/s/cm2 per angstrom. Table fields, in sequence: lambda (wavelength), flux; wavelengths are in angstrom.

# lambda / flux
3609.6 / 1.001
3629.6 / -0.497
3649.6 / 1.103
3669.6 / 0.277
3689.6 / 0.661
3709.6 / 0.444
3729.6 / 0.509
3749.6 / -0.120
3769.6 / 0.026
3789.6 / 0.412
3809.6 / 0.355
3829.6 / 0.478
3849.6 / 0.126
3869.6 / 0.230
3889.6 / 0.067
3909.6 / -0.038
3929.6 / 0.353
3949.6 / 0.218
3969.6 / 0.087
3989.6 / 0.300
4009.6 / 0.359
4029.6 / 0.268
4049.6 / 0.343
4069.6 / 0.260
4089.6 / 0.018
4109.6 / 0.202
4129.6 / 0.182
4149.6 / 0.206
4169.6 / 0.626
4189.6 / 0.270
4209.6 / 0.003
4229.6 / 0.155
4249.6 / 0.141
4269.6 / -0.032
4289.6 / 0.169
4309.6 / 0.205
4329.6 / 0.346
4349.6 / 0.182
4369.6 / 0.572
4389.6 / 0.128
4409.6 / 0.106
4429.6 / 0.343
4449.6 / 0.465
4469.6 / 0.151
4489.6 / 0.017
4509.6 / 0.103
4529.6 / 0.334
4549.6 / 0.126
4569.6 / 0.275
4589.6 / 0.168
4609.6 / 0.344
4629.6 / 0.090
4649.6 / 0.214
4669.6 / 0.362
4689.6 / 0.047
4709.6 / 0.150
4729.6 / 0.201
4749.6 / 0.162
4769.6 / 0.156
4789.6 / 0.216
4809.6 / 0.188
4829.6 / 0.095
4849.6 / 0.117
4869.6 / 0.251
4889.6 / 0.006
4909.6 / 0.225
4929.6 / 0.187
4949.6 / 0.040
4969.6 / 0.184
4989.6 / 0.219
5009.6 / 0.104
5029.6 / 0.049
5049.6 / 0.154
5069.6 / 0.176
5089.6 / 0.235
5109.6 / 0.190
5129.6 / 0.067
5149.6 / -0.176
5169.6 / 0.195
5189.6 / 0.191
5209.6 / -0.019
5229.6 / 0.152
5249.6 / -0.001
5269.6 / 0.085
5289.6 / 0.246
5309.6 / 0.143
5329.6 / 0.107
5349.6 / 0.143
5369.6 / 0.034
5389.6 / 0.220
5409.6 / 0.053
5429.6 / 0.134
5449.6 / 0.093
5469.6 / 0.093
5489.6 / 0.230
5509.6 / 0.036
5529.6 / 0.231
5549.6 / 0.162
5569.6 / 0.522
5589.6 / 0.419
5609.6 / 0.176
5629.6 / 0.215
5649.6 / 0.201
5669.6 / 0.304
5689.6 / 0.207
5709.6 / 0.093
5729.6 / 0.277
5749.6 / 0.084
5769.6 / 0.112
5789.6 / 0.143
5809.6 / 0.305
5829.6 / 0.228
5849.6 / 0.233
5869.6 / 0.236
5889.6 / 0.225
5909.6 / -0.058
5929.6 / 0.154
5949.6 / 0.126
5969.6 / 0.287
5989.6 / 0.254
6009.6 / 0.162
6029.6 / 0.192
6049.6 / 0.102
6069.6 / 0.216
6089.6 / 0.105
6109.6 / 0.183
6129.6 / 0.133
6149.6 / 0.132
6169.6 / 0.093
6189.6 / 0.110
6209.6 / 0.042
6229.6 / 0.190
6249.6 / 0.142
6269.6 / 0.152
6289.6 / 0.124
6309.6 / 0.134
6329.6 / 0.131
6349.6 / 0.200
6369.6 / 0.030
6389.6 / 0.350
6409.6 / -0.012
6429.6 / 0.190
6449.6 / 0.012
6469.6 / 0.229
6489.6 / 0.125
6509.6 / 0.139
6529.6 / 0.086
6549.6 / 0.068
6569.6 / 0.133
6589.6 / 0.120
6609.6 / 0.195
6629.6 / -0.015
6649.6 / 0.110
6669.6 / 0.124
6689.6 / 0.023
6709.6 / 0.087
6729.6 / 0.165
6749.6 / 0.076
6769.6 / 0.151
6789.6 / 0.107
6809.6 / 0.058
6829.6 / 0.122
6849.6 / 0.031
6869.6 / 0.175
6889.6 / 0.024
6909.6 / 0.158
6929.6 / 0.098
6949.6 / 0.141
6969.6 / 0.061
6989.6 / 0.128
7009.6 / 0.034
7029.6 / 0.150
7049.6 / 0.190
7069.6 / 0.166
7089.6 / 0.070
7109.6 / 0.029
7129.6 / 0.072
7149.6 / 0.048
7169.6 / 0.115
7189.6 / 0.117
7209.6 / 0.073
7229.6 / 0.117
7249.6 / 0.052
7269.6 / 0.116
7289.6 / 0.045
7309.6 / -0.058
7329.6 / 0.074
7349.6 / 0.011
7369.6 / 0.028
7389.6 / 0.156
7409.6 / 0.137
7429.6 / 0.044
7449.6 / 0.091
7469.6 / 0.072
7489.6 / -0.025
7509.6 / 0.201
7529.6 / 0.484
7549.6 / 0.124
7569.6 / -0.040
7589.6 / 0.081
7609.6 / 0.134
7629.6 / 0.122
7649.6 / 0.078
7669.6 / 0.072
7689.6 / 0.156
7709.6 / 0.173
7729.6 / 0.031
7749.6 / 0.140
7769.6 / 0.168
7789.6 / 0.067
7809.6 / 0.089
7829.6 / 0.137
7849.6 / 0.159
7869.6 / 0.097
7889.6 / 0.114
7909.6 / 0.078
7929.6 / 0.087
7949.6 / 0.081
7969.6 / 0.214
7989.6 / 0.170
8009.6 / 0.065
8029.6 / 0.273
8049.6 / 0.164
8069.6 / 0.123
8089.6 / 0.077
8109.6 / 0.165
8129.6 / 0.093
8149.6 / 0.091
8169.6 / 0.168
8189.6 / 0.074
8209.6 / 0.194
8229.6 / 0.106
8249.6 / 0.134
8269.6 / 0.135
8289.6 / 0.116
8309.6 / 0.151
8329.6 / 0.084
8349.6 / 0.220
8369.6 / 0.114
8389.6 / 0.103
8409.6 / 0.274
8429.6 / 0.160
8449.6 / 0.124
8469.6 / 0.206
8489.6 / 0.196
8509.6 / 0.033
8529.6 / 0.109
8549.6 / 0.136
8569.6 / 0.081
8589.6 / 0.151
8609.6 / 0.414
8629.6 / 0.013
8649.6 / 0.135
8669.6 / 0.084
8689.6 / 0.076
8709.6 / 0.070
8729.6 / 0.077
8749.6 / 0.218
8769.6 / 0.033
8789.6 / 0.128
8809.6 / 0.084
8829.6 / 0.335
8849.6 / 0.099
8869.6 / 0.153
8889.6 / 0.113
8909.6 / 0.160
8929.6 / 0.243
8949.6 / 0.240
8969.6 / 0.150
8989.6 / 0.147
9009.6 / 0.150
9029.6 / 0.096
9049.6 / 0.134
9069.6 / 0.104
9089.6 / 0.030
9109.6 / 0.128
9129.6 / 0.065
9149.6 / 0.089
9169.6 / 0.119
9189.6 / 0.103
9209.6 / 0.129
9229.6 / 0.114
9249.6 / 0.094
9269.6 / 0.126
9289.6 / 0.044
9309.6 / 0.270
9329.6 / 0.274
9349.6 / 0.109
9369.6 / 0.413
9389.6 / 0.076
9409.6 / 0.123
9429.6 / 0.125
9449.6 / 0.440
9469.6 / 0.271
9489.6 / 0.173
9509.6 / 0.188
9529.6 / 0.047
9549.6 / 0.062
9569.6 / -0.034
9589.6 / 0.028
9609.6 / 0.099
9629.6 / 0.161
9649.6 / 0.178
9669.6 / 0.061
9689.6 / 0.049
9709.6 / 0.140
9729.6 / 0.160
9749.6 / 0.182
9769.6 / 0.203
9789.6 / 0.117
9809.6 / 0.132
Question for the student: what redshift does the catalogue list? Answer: 1.017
